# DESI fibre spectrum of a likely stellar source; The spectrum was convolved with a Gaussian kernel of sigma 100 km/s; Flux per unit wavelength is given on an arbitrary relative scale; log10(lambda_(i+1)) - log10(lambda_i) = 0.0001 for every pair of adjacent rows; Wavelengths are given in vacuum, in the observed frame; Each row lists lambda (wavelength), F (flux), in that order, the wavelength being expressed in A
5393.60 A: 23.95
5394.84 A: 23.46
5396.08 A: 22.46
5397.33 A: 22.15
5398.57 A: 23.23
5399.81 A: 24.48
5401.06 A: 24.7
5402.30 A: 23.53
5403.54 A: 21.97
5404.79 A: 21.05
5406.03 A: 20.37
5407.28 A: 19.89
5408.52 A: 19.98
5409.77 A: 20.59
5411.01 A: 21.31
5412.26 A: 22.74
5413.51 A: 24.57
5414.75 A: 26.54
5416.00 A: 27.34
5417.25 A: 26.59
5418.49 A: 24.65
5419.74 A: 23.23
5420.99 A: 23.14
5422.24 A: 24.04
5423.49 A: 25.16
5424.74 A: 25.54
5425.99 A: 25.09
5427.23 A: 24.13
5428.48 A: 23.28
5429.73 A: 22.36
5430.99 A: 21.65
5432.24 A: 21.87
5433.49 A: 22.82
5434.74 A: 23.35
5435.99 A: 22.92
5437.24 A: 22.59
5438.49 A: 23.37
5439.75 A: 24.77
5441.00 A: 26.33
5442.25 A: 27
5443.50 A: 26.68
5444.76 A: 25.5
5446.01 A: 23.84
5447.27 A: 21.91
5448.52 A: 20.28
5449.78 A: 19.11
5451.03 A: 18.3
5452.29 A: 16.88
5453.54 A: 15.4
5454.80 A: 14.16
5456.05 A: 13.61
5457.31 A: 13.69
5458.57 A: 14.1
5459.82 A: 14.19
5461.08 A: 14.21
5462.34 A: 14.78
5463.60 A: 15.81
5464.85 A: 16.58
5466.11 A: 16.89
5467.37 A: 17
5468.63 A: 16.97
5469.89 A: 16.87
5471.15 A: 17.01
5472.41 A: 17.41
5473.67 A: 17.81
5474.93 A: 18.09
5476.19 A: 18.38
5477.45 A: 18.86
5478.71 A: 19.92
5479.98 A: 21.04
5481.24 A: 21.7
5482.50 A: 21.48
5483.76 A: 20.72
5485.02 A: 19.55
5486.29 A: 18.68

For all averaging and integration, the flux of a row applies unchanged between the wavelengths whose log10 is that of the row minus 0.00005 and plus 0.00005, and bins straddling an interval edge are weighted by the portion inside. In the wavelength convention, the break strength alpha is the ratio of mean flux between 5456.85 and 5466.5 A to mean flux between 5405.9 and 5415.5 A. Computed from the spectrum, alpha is 0.68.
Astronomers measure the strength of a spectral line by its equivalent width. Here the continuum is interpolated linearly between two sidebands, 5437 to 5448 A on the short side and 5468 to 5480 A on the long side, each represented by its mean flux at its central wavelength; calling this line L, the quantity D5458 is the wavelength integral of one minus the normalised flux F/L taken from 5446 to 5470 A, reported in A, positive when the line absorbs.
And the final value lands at 5.48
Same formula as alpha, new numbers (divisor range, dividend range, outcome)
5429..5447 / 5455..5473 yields 0.65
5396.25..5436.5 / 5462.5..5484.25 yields 0.79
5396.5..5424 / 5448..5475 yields 0.70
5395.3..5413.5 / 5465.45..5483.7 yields 0.84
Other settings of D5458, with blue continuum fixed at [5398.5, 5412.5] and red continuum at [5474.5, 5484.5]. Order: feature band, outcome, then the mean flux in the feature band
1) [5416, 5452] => -4.0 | 23.6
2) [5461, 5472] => 2.2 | 16.4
